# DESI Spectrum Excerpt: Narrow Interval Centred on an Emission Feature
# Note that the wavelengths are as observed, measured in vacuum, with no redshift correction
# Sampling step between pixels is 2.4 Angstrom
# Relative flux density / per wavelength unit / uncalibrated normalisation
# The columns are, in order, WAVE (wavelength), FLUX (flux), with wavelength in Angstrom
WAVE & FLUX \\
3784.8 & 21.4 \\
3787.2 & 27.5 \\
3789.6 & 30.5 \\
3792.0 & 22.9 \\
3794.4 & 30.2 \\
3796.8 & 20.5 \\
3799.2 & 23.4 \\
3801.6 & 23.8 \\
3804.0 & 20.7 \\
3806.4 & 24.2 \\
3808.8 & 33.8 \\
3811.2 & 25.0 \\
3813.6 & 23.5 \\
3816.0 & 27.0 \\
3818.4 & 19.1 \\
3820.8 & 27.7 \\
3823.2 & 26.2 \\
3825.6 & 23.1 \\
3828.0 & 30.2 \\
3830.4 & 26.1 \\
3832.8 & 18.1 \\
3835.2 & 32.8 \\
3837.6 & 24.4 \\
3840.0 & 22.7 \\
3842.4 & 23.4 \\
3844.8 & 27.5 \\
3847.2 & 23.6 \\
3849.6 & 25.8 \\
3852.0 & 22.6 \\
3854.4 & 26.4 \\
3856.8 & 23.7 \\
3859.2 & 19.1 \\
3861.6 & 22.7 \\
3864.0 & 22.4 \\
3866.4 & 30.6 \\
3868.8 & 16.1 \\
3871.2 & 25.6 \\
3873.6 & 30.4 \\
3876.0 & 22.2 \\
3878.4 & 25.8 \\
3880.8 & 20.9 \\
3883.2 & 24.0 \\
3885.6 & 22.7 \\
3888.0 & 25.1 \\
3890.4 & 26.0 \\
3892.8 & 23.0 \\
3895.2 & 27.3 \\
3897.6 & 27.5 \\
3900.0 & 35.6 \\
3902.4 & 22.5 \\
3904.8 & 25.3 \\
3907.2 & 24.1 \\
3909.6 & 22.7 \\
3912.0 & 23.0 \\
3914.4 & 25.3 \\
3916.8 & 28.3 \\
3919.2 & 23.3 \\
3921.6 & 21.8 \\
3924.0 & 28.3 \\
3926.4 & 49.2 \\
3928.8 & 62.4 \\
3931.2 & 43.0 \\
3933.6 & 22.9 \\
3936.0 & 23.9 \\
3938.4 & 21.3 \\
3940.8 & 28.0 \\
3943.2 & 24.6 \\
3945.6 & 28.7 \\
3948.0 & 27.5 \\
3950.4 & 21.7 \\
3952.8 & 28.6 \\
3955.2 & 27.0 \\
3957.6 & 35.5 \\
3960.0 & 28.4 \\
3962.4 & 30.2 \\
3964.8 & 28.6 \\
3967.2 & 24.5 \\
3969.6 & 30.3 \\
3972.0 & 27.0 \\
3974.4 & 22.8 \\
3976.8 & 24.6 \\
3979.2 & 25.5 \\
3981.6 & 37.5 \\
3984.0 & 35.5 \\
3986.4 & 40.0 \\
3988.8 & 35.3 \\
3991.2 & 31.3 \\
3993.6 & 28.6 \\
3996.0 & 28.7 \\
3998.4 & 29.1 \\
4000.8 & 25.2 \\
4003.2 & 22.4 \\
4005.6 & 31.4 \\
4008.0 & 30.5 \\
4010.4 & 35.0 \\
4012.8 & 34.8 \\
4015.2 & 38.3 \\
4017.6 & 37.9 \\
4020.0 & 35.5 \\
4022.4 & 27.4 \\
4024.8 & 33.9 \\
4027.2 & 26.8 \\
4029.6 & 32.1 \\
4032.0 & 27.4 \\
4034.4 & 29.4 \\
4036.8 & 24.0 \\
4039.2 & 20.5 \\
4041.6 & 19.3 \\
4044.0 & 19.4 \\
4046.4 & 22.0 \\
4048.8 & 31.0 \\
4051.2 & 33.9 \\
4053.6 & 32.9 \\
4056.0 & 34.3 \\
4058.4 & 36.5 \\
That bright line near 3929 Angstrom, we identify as [O II]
